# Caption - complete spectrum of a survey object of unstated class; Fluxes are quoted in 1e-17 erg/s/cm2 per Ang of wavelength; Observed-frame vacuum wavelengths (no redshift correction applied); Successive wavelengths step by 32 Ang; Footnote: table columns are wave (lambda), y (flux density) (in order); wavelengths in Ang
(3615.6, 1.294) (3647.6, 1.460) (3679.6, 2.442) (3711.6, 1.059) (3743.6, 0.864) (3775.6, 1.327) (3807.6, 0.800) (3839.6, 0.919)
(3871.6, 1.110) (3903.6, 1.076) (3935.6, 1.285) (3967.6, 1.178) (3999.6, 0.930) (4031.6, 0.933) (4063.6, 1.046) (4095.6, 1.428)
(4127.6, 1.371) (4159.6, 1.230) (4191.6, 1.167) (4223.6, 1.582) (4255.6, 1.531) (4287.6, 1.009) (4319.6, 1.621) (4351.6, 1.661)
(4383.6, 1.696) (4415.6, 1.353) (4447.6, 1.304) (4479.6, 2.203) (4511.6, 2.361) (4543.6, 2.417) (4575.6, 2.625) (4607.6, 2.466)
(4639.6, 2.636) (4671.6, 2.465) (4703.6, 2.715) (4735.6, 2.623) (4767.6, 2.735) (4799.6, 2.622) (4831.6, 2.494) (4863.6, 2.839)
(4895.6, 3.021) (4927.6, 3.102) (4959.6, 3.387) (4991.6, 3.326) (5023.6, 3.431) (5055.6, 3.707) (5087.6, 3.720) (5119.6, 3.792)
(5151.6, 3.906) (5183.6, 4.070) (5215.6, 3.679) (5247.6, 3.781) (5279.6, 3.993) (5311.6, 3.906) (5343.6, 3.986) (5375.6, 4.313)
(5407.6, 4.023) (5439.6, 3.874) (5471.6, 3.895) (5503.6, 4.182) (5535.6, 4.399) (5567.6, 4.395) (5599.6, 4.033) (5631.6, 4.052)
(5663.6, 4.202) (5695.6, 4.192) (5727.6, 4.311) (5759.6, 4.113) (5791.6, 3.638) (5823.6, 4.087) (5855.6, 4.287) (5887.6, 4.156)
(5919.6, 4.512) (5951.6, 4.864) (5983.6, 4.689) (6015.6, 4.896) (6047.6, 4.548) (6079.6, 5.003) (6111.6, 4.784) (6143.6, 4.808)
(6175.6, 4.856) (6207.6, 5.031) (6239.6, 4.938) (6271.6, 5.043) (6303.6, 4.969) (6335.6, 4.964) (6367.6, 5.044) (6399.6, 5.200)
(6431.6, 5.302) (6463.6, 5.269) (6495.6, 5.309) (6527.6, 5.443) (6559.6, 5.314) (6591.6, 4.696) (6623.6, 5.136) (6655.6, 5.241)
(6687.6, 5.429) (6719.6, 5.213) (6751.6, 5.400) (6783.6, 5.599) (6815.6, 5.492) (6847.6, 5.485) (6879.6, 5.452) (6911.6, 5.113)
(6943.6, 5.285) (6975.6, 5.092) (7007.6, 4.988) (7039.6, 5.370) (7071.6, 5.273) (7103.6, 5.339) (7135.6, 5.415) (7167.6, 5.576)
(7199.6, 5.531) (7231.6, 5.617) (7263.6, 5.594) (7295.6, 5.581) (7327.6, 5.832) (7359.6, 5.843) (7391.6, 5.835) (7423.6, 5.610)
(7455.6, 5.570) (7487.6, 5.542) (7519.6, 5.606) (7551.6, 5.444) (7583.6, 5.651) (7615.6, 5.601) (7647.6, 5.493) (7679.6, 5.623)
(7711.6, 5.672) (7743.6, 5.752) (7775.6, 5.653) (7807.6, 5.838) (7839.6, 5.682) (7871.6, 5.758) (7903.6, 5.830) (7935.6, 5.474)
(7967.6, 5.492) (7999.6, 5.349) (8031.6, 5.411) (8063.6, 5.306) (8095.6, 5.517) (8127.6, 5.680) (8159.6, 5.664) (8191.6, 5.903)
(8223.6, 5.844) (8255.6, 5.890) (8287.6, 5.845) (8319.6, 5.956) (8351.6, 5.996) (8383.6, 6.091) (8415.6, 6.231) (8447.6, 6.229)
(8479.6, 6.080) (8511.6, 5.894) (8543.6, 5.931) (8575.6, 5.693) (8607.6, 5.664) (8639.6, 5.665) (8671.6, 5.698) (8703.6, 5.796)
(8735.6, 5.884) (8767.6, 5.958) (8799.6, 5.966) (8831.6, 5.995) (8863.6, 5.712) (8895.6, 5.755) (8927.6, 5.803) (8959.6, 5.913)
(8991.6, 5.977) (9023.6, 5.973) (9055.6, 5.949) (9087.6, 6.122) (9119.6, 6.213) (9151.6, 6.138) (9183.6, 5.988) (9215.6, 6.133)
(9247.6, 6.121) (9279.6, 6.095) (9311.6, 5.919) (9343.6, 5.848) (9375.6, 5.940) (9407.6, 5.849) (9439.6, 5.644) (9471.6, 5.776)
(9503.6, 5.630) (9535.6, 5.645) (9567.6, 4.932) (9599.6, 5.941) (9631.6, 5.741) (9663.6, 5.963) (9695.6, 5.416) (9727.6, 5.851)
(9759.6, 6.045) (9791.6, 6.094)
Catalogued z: 0.12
